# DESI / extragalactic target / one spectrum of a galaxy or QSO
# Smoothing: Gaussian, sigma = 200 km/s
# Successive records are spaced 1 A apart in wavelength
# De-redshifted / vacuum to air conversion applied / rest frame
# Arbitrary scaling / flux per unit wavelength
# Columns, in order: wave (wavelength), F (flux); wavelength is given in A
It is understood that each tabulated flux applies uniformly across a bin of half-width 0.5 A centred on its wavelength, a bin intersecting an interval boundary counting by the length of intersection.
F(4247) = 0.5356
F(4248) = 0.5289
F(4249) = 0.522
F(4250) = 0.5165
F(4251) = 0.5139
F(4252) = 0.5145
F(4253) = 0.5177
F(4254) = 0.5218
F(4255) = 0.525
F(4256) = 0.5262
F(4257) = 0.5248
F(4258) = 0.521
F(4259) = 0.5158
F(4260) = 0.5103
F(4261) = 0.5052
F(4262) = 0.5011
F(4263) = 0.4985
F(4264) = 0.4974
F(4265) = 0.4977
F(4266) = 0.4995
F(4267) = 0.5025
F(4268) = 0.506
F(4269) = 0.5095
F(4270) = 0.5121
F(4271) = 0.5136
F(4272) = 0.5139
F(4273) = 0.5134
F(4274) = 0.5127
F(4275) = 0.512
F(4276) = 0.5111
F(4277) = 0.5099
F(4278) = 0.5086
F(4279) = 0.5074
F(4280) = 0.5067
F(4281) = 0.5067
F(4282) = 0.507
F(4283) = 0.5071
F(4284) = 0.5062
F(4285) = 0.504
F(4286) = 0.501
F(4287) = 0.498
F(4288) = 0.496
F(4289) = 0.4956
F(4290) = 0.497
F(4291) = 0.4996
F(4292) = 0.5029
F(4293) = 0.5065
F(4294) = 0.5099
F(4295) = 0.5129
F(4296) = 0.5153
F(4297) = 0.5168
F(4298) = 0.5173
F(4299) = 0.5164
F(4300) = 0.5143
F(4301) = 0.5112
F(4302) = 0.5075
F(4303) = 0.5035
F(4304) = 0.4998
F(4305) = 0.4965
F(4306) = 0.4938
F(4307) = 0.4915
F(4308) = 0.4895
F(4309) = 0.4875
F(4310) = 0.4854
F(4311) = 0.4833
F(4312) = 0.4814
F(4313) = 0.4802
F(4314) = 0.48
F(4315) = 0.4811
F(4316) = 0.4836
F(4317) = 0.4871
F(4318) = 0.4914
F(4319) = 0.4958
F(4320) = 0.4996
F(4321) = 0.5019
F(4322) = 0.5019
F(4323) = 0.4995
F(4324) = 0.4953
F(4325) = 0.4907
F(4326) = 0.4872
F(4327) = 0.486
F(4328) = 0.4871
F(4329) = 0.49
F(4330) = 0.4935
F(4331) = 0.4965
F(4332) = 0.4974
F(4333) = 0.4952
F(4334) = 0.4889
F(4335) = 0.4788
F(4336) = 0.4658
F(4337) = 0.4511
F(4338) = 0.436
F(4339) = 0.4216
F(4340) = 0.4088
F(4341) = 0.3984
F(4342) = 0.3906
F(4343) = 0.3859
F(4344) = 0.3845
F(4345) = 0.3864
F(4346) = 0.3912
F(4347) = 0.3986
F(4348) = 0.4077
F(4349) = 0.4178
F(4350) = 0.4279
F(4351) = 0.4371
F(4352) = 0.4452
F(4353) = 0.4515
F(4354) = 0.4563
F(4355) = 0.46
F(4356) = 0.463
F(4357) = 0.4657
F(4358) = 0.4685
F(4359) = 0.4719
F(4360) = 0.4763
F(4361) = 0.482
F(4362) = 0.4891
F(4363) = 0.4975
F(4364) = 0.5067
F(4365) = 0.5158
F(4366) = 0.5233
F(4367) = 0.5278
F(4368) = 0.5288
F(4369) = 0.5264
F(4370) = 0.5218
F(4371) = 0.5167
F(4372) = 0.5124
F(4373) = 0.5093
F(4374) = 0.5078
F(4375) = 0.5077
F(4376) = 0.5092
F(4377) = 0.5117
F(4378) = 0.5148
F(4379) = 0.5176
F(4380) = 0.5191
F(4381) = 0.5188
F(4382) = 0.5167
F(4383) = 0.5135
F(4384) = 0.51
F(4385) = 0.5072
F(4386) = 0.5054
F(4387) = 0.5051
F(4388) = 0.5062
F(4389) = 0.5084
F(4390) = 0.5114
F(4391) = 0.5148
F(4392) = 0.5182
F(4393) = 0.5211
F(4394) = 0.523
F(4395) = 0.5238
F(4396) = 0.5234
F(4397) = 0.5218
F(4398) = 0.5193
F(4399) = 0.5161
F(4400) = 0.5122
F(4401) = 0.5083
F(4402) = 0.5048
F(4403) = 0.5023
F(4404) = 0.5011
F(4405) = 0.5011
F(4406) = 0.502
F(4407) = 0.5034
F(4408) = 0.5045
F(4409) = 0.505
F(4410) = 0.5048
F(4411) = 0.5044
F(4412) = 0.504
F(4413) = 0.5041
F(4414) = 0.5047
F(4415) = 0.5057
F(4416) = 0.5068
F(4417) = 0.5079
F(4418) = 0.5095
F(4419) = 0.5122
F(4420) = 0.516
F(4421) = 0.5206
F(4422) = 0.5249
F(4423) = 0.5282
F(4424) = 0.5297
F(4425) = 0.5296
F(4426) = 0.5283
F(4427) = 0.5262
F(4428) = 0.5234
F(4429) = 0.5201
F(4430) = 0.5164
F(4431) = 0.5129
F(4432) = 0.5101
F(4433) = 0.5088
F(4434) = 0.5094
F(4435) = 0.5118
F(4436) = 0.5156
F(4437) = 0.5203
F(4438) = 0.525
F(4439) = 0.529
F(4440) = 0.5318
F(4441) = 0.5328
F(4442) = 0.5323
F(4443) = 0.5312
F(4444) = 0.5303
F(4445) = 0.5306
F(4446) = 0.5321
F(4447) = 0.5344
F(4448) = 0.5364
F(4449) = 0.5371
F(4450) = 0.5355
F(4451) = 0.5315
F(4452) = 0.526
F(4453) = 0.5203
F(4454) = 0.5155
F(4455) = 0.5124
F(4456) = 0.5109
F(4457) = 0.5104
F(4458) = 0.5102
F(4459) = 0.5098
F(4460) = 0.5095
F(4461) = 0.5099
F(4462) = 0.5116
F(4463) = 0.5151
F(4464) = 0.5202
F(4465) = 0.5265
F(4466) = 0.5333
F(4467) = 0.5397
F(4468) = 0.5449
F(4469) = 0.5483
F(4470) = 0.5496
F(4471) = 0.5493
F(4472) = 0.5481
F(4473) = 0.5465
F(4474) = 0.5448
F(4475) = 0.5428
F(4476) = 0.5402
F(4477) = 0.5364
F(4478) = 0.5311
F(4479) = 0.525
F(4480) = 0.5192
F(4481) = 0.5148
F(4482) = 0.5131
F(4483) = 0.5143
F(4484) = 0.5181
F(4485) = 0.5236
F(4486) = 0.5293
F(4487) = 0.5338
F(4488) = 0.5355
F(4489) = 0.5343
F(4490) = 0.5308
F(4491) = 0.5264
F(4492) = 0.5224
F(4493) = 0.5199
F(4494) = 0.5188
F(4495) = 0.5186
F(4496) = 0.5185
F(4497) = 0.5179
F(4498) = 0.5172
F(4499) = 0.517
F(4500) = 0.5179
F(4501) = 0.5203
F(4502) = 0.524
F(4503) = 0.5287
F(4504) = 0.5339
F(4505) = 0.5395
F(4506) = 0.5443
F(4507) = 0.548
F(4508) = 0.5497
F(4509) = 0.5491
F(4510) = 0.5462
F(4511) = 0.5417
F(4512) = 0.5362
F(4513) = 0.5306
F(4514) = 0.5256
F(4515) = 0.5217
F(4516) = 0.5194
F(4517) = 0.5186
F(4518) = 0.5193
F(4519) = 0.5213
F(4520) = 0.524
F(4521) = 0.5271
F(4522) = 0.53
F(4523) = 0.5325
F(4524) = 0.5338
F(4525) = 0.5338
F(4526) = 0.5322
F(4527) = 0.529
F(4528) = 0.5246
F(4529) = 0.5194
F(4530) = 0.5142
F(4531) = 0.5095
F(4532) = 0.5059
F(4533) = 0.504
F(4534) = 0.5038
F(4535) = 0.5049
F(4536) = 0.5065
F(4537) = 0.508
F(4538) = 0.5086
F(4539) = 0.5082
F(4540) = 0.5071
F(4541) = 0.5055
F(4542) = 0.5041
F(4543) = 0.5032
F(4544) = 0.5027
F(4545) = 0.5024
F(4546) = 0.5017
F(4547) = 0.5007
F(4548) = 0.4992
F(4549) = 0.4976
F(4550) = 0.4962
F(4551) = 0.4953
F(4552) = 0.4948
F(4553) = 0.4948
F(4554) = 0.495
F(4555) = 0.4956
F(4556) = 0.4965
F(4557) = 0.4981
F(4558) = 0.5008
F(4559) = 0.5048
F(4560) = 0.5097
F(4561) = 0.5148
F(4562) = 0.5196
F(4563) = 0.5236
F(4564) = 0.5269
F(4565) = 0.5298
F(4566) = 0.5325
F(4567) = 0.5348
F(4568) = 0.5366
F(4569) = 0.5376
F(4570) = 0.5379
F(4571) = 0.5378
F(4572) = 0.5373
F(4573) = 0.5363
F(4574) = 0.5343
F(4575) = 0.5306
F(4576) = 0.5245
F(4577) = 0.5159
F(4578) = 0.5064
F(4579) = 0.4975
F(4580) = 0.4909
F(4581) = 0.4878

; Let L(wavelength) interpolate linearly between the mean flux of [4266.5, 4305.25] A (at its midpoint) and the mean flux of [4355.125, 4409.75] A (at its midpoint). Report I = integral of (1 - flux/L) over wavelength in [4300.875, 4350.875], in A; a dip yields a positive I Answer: 4.0 A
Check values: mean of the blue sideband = 0.507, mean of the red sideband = 0.507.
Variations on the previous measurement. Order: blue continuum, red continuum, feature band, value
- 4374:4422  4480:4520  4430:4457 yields -0.3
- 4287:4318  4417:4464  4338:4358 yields 3.3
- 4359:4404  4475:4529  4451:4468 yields 0.1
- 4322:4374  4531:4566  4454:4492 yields -2.8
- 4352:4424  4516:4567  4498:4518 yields -0.8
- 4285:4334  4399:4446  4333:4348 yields 2.4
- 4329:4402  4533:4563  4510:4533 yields -1.1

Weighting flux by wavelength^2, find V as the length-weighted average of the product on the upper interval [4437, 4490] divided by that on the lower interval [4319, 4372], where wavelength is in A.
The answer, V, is 1.2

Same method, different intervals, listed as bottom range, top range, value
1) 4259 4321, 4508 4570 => 1.15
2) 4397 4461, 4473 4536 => 1.05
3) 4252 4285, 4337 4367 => 0.91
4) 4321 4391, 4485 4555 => 1.17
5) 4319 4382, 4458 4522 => 1.19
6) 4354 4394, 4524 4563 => 1.08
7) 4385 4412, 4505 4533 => 1.09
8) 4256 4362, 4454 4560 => 1.18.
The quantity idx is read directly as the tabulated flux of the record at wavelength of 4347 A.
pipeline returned 0.3986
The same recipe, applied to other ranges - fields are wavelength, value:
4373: 0.5093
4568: 0.5366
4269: 0.5095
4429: 0.5201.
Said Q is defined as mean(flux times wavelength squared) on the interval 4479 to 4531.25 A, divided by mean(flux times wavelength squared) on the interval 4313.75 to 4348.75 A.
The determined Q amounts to 1.24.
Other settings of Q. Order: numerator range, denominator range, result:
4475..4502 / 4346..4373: 1.17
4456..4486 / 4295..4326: 1.14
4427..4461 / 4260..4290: 1.12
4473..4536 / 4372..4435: 1.07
